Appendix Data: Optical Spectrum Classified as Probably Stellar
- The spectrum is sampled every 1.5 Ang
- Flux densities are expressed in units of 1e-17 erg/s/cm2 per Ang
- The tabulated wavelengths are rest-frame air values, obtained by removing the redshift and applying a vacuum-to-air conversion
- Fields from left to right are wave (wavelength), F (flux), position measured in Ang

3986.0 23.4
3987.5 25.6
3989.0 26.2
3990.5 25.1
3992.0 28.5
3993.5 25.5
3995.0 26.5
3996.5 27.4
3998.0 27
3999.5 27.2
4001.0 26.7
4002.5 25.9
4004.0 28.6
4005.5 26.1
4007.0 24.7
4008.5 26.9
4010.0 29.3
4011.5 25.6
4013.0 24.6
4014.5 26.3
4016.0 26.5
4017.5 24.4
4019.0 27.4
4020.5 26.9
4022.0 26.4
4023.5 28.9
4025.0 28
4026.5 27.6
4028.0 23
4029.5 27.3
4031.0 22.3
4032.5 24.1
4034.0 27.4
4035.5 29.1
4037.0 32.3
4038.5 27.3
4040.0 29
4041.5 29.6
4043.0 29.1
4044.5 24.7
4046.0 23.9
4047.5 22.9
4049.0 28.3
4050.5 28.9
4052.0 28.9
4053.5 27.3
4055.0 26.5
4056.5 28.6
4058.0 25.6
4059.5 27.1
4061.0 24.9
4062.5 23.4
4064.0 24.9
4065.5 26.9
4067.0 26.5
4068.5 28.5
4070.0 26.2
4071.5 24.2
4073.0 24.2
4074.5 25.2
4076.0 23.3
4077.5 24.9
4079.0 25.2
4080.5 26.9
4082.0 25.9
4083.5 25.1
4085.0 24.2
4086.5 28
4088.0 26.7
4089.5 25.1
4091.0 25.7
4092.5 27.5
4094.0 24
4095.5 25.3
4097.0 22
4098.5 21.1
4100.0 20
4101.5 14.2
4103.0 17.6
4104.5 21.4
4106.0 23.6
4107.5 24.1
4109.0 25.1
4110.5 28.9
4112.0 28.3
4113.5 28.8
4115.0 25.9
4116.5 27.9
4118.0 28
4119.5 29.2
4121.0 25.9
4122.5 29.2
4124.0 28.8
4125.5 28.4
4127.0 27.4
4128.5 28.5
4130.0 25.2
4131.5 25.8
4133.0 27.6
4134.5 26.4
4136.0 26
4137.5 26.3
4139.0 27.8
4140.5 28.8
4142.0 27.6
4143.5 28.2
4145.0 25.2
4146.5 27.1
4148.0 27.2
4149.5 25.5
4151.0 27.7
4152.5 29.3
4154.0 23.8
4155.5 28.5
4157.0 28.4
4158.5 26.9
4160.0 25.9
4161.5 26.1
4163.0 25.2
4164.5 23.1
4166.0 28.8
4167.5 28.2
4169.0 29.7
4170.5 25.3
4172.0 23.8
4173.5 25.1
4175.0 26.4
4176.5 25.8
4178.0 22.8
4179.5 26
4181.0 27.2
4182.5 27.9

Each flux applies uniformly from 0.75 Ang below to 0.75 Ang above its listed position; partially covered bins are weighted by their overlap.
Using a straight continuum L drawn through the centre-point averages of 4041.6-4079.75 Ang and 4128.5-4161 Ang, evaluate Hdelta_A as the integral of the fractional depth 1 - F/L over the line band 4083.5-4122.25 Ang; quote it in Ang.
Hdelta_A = 2.5 Ang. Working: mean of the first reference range 26.1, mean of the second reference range 26.9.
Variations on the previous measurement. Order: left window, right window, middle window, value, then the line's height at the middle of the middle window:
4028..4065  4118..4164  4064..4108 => 4.3 Ang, 26.9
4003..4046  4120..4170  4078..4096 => 0.8 Ang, 27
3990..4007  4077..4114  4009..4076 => -2.4 Ang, 25.6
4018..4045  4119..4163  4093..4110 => 3.3 Ang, 27.2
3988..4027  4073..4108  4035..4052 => -1.6 Ang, 25.4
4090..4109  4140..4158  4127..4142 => -0.7 Ang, 25.8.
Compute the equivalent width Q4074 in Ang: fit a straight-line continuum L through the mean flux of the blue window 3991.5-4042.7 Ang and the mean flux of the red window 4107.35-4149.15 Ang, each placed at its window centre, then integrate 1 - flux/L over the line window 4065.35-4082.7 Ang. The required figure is 1.0 Ang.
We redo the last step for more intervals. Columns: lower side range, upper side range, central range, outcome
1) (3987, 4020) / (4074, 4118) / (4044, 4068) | -0.8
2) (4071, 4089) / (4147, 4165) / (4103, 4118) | 0.1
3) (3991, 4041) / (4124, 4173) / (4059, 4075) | 0.7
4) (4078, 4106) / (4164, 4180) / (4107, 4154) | -4.7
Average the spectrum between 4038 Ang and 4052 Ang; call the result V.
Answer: 27.2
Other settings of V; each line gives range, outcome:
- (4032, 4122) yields 25.8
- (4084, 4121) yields 24.7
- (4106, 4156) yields 27.2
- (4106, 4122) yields 27.1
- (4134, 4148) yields 27.1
